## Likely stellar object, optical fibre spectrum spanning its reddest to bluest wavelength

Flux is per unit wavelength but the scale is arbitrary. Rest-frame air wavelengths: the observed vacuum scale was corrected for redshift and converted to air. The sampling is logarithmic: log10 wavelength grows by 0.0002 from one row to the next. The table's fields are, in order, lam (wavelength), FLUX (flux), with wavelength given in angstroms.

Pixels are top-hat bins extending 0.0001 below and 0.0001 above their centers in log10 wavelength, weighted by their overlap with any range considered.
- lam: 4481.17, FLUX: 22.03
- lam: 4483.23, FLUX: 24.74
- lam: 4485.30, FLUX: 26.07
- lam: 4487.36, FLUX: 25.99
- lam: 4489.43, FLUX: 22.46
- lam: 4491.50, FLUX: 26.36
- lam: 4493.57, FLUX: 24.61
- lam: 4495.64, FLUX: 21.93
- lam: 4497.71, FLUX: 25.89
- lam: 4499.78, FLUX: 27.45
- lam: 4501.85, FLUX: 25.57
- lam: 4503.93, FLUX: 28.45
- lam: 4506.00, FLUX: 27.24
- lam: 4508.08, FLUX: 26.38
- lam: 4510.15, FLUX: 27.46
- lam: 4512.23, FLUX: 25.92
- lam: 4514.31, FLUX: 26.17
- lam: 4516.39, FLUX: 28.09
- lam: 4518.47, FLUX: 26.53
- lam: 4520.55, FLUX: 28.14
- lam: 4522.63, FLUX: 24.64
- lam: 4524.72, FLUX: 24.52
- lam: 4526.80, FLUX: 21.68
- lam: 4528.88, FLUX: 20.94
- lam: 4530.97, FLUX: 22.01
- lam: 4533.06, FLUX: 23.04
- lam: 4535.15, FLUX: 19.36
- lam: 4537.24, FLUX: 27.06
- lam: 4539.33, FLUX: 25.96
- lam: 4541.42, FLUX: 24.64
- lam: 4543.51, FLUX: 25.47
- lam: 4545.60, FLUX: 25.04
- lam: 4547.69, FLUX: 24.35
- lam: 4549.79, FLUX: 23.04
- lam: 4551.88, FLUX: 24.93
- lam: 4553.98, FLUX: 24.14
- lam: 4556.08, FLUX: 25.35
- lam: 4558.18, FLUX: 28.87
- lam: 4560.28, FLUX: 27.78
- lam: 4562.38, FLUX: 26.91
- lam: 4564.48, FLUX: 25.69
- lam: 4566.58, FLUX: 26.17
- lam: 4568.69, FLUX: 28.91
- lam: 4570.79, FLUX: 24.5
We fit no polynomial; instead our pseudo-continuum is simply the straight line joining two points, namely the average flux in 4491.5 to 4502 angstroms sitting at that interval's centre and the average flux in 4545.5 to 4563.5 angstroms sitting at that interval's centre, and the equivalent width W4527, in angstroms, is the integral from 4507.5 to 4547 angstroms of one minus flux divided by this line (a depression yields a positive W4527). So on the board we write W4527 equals 0.8 angstroms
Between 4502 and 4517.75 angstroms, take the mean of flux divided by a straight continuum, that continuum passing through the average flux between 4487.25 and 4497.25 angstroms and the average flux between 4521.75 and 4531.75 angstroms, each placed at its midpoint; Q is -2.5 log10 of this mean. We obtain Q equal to -0.15 mag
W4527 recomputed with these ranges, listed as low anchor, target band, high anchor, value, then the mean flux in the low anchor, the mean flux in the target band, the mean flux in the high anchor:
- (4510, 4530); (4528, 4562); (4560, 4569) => 2.12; 25.3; 24.6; 26.9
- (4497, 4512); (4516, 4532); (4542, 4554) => 0.89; 26.9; 24.4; 24.5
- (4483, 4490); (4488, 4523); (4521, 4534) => -2.99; 25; 26.1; 23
